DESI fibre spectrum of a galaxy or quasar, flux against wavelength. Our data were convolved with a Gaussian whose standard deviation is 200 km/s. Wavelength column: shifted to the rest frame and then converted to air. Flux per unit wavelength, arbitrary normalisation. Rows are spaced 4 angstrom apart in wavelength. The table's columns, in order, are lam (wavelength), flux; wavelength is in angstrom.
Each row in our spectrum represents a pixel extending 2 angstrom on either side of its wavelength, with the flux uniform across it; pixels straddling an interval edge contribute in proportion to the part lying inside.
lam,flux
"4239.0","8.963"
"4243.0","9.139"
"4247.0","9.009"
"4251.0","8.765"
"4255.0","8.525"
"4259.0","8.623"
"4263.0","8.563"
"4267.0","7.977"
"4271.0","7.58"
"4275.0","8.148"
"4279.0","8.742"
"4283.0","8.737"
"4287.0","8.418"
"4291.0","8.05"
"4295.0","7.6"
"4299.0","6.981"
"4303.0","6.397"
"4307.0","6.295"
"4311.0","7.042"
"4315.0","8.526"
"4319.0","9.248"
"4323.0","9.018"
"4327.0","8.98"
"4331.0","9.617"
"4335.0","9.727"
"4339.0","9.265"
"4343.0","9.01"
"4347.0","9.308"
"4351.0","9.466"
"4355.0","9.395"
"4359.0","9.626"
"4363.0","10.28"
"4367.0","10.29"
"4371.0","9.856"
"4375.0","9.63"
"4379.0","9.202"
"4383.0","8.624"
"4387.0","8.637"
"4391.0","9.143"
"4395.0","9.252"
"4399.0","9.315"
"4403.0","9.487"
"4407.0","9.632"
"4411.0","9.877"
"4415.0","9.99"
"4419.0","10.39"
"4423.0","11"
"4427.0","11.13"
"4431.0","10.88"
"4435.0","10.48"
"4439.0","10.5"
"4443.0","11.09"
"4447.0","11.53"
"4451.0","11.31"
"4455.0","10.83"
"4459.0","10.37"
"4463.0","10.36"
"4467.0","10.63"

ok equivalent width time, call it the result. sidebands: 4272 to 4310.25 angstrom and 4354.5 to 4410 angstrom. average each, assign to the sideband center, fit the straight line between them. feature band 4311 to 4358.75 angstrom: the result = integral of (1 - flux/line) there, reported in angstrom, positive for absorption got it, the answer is -3.45 angstrom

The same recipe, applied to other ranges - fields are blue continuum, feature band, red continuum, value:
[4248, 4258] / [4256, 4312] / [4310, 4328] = 5.4 angstrom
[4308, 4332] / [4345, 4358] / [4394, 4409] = -0.7 angstrom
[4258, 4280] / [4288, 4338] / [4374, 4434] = 3.4 angstrom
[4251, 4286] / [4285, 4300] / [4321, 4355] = 1.5 angstrom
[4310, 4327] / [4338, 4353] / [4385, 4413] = -0.7 angstrom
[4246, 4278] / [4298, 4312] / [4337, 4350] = 3.5 angstrom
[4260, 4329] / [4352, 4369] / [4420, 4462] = -1.0 angstrom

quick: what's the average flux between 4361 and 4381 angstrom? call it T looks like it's 9.85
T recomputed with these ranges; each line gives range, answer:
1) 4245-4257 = 8.77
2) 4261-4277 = 8.07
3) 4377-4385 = 8.91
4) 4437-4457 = 11.1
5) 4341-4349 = 9.16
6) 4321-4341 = 9.32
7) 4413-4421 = 10.2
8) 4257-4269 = 8.39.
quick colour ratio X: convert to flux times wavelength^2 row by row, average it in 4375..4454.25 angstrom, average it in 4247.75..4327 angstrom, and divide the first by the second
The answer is 1.3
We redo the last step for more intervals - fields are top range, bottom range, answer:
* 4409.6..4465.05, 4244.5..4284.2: 1.37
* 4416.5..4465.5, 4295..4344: 1.38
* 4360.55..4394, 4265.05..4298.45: 1.22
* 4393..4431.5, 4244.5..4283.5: 1.27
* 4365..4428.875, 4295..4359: 1.17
